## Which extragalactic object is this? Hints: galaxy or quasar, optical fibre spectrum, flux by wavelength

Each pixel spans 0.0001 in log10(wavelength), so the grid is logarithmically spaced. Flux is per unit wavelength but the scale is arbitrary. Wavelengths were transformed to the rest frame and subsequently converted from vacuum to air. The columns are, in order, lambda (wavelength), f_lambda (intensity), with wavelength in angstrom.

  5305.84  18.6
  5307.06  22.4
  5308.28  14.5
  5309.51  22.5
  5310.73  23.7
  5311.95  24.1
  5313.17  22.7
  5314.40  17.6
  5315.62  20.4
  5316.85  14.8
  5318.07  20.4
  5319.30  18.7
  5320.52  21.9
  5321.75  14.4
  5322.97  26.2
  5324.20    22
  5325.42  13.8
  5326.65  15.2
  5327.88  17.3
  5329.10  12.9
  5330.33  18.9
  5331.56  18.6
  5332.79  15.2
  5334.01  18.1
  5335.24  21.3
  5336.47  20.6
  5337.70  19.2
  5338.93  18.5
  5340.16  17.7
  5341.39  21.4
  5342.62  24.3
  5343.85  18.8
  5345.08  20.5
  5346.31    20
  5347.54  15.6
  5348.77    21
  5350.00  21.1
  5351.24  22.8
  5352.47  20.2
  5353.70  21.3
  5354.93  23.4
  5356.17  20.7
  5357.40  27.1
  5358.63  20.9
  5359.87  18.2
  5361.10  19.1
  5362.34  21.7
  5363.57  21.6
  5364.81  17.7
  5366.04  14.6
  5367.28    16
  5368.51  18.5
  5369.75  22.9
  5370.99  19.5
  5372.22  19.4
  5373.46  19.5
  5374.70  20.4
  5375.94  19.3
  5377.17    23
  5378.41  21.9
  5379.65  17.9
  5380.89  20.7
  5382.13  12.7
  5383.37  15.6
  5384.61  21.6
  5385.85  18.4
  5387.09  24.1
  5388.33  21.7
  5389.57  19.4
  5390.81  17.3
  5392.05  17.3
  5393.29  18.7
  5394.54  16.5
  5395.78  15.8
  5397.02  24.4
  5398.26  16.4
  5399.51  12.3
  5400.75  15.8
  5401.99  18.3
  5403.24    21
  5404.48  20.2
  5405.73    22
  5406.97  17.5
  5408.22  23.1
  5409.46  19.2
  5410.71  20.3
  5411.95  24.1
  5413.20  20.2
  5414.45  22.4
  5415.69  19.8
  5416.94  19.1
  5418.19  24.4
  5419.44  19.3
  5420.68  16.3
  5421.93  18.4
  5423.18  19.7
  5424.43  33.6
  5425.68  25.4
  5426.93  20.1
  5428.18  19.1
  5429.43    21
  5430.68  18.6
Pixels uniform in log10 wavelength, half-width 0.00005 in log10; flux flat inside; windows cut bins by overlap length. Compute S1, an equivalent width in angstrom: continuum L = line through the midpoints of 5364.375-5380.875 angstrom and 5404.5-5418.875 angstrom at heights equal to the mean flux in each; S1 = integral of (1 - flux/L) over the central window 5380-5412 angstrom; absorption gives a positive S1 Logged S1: 2.3 angstrom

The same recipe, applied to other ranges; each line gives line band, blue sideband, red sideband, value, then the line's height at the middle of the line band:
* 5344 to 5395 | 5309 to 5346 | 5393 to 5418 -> -0.9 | 19.4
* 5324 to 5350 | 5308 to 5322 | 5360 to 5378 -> 1.5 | 19.7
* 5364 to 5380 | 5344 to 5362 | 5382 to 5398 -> 0.4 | 19.8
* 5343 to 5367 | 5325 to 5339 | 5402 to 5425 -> -2.4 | 18.5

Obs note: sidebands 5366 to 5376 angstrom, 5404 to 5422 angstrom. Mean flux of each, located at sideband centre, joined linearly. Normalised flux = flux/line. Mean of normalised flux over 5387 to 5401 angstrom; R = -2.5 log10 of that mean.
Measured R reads 0.10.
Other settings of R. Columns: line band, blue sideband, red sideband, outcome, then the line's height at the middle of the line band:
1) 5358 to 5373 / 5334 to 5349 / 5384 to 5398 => 0.03 mag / 19.7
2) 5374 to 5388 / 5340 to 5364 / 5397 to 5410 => 0.01 mag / 19.8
